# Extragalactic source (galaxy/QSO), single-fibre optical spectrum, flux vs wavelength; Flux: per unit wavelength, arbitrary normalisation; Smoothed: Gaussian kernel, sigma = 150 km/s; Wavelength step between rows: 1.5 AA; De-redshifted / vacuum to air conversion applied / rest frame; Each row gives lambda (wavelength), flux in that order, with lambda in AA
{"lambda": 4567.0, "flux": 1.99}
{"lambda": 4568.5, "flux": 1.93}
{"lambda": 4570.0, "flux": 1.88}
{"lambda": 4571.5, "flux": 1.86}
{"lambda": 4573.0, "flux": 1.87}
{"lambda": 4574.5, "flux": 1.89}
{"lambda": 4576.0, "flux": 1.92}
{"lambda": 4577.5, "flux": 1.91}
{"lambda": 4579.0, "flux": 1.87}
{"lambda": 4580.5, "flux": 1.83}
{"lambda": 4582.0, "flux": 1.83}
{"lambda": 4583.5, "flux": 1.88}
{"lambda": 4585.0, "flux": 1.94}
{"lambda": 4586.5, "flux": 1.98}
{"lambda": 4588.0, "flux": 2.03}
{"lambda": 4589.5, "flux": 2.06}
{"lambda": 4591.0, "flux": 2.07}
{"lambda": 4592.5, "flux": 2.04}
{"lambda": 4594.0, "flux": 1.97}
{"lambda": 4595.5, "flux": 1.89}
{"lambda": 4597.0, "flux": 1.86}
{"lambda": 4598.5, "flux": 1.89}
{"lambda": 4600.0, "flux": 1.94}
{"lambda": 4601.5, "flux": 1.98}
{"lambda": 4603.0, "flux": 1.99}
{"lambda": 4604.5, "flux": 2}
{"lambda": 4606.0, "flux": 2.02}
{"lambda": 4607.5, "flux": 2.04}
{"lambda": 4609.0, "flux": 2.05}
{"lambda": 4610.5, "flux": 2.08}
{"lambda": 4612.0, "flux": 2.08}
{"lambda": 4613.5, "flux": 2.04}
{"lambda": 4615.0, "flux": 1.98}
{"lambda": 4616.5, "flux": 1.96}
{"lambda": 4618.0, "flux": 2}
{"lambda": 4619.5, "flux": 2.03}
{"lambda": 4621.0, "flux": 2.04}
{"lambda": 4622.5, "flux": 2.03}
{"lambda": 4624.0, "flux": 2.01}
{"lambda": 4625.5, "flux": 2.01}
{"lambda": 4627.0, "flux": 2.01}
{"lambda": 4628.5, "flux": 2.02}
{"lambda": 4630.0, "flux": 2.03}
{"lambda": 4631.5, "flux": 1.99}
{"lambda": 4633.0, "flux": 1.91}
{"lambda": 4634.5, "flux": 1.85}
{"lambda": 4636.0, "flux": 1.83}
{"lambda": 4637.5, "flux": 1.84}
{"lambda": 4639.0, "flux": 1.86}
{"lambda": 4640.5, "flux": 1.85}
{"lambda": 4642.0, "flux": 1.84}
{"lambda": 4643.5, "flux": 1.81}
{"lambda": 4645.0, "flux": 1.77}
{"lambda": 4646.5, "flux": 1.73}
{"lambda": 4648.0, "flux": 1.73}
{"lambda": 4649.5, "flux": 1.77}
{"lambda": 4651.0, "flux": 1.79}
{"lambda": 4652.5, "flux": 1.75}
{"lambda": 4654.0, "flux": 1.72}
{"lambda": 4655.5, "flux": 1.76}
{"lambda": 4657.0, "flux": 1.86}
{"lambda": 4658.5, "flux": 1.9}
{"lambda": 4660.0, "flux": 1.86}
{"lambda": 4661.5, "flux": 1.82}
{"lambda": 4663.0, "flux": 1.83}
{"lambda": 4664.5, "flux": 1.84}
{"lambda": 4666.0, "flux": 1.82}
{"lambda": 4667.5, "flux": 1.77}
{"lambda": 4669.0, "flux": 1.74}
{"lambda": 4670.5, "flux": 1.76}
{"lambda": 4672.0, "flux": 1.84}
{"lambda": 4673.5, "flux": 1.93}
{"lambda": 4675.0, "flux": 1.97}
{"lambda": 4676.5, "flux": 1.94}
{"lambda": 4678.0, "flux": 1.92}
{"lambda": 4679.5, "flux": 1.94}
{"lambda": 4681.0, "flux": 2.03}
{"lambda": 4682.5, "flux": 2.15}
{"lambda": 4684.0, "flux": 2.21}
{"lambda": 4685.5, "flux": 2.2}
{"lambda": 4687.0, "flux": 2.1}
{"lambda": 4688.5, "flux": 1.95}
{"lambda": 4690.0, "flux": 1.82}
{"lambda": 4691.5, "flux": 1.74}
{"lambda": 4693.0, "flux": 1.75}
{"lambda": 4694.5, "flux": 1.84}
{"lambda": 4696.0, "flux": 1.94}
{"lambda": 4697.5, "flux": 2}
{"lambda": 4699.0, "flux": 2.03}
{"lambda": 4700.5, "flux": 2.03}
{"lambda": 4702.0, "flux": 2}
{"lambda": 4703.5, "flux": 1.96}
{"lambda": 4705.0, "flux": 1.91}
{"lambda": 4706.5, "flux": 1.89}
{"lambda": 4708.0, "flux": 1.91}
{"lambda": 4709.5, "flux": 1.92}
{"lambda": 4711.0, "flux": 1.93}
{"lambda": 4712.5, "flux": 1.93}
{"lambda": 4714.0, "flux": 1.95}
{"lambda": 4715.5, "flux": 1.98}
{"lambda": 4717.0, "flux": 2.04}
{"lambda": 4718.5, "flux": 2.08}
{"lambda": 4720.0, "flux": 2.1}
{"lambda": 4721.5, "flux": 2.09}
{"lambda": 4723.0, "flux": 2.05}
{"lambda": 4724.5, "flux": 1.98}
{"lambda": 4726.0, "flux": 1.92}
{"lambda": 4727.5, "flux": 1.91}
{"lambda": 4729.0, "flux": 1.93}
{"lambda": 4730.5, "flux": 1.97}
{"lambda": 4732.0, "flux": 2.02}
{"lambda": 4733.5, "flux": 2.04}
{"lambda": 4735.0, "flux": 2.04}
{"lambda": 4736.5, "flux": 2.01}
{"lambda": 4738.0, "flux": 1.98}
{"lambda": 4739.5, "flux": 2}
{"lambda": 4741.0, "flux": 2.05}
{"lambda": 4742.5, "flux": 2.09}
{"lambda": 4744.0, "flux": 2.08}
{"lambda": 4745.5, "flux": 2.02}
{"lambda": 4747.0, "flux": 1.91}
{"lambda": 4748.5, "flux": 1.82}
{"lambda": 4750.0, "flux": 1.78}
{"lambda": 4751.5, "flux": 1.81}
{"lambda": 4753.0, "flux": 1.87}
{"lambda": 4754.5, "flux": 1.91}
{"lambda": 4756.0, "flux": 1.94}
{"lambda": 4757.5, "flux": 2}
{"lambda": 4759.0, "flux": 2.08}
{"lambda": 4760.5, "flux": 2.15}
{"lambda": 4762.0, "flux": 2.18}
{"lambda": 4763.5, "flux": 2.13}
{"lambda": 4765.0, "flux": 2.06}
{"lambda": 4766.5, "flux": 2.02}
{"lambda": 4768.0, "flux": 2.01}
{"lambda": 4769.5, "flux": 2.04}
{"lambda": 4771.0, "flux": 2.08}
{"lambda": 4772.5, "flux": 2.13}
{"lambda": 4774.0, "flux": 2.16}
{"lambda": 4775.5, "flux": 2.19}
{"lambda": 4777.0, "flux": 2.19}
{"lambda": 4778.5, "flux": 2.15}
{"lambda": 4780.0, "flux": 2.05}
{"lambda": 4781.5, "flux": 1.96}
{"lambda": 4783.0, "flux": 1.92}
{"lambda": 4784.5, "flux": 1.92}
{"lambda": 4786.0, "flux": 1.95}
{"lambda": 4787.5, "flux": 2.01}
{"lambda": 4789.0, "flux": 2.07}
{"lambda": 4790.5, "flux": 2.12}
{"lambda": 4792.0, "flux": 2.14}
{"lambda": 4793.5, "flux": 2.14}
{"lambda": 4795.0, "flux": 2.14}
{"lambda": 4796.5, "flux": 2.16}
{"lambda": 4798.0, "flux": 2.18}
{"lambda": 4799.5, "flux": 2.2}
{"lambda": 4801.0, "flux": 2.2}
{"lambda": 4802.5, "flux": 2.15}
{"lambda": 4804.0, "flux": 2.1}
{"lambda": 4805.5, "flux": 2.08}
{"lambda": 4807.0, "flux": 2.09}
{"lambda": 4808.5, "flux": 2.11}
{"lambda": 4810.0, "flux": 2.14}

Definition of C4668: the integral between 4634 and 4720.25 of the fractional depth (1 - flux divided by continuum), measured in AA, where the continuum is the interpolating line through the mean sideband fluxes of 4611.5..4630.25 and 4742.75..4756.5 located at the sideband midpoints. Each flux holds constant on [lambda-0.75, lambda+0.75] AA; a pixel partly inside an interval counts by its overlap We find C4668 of 3.23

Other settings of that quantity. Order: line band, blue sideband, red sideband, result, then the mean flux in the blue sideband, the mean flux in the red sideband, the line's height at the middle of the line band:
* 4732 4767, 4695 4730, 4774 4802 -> 0.6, 1.98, 2.1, 2.04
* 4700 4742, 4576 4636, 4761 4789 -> 1.0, 1.98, 2.06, 2.04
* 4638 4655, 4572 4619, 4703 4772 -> 1.6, 1.96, 1.99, 1.97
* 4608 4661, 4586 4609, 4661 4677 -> 0.1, 1.99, 1.84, 1.91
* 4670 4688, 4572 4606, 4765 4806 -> 0.1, 1.94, 2.09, 2.01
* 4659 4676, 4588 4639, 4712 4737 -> 1.3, 1.98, 2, 1.99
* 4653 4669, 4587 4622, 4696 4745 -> 1.5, 2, 1.99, 2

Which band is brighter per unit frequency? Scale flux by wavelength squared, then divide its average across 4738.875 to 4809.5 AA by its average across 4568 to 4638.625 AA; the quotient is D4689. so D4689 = 1.1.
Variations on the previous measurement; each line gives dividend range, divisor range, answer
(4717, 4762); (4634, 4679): 1.13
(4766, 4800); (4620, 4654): 1.18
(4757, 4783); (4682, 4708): 1.10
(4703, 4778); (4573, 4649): 1.09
